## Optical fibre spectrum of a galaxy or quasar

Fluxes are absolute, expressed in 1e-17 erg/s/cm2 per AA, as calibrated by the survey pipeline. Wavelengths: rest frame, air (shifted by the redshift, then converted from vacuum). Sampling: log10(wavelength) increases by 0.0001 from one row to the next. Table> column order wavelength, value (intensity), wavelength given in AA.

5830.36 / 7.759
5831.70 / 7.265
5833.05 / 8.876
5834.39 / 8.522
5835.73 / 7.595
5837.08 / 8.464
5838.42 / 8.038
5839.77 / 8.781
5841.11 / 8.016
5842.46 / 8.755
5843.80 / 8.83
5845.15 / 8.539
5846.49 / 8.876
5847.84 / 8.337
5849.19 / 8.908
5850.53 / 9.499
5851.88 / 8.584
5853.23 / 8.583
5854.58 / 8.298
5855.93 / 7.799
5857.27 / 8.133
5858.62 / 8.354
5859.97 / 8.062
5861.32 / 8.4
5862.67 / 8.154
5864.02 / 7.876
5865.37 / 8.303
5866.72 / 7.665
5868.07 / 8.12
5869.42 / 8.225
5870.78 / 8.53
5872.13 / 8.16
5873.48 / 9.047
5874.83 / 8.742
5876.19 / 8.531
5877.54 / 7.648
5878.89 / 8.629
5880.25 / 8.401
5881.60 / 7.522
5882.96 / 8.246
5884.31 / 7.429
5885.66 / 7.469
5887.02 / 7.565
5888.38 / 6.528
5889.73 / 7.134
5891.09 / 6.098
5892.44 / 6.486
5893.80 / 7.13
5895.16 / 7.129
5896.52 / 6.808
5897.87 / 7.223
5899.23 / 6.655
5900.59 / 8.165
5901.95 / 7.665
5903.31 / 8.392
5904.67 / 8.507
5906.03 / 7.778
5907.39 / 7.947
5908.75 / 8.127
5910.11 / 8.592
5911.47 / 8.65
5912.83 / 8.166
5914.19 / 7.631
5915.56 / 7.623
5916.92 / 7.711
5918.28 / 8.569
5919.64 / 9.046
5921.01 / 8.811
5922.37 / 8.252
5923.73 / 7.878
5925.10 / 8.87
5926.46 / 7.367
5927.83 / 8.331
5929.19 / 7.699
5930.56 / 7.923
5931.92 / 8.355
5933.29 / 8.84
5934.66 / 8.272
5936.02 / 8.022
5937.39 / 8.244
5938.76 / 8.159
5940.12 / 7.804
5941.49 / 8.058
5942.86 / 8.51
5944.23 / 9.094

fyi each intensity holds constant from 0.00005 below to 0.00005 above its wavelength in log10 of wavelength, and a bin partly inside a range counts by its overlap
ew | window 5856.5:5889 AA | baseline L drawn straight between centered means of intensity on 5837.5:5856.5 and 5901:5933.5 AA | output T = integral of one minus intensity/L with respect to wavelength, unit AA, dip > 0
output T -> 1.4 AA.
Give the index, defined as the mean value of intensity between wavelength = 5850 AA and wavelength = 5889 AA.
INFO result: 8.15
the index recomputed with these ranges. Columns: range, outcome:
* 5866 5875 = 8.34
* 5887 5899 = 6.86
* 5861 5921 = 7.88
